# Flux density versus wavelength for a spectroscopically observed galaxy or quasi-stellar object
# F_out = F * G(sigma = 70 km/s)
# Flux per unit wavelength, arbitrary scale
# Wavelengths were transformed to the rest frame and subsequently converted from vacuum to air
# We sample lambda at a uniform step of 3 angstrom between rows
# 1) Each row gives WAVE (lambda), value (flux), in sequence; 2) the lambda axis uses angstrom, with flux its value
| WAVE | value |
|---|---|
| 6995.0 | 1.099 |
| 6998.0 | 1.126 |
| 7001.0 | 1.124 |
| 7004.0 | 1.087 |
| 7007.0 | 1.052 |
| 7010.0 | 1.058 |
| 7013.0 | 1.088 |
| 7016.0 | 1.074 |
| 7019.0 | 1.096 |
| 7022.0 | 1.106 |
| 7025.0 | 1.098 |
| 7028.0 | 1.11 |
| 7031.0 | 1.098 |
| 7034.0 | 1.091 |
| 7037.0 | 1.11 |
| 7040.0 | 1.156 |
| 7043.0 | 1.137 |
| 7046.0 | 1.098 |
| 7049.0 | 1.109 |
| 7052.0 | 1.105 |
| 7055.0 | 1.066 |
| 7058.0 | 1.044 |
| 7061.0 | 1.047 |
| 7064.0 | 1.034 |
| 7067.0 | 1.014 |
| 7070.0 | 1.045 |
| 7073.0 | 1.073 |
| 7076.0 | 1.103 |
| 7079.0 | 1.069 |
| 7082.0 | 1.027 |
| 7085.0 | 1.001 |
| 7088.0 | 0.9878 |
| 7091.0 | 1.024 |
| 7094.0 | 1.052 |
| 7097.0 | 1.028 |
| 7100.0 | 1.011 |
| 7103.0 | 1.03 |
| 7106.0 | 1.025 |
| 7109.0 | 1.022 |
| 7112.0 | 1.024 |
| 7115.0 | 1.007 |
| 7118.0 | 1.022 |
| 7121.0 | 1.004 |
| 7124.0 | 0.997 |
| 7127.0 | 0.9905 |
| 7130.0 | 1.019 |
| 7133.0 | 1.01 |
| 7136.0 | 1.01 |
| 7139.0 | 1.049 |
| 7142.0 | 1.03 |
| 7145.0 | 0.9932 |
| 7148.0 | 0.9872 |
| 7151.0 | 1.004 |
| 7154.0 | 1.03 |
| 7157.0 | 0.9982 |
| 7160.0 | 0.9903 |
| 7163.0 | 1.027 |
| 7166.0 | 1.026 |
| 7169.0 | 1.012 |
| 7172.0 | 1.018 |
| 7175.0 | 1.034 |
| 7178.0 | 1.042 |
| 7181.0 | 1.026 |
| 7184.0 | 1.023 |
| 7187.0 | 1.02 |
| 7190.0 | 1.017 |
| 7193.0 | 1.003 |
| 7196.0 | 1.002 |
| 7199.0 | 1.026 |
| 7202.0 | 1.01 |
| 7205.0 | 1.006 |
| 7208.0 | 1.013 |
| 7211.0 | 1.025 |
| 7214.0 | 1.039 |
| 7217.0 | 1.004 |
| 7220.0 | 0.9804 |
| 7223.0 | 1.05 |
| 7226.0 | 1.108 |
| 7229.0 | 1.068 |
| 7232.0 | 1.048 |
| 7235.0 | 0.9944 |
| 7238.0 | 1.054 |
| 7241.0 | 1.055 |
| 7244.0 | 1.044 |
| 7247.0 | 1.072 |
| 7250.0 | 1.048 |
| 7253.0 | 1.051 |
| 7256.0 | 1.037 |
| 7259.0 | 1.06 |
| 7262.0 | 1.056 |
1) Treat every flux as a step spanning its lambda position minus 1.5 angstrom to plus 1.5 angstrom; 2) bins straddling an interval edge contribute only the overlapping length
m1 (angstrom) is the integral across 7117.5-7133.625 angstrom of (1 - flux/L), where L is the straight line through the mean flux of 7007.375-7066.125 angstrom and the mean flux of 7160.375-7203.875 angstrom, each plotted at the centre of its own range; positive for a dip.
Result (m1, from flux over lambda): 0.63 angstrom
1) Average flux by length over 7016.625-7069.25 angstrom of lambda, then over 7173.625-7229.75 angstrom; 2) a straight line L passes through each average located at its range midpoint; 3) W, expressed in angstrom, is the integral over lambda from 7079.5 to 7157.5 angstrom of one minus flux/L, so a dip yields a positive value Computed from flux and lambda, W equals 3.2 angstrom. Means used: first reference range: 1.09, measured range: 1.02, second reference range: 1.03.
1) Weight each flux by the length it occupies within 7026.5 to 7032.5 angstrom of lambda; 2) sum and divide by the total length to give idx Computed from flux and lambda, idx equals 1.1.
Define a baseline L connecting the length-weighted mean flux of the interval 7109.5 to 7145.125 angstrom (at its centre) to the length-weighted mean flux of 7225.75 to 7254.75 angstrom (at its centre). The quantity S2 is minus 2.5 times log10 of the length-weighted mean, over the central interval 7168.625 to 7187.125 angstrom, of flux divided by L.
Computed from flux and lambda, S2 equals 0.005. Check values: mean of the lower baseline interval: 1.01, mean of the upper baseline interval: 1.05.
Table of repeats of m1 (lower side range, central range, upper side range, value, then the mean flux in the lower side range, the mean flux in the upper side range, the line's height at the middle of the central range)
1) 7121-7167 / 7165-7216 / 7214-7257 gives 0.4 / 1.01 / 1.04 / 1.03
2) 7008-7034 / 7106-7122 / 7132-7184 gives 0.4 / 1.09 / 1.02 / 1.04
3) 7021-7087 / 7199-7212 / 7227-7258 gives 0.5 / 1.08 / 1.05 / 1.05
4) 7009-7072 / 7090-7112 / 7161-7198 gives 0.6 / 1.09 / 1.02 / 1.06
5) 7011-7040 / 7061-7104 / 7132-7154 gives 0.9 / 1.1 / 1.01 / 1.06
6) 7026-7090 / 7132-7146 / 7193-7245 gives 0.4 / 1.07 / 1.03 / 1.05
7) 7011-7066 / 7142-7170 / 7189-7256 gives 1.2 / 1.09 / 1.03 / 1.05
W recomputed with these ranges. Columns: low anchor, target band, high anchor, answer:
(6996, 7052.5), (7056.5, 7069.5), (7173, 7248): 0.6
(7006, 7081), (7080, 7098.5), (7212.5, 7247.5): 0.9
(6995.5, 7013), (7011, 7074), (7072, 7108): -1.2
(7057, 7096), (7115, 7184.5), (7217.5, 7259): 1.9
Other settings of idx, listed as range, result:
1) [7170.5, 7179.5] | 1.03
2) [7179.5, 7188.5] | 1.02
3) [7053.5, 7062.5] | 1.05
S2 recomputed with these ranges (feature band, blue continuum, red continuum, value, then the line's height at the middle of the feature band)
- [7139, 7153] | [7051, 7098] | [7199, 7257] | 0.033 mag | 1.04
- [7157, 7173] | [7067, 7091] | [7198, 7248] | 0.026 mag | 1.04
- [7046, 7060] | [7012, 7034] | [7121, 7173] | -0.006 mag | 1.08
